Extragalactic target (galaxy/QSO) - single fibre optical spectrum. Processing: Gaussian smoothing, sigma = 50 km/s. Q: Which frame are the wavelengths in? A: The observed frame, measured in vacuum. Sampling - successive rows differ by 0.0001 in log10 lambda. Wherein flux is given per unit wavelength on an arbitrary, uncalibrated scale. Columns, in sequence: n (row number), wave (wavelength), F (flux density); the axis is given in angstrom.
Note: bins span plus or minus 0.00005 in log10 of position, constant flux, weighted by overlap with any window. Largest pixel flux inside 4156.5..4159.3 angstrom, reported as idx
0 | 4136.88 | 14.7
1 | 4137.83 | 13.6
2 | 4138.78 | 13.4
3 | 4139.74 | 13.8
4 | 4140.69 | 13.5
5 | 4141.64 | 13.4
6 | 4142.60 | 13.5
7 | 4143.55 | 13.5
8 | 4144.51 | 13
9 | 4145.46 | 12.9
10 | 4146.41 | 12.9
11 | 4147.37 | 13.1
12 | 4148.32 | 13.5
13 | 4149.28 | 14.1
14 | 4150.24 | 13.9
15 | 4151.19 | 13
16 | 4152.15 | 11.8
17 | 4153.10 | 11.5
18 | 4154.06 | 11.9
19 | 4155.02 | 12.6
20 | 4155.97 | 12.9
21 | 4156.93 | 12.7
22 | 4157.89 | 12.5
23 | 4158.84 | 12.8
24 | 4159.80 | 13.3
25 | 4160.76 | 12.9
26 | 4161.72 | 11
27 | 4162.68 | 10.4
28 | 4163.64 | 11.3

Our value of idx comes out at 12.8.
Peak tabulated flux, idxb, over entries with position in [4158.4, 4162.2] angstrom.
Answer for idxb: 13.3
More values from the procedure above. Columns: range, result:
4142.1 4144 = 13.5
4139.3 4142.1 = 13.8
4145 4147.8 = 13.1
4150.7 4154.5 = 13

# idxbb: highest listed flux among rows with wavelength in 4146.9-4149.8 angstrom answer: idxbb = 14.1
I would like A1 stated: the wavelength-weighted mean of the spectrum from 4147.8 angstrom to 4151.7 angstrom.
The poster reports 13.6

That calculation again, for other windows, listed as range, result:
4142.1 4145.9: 13.2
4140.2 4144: 13.5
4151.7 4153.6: 11.7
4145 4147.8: 13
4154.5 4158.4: 12.7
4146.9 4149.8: 13.6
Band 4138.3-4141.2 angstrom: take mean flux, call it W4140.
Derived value 13.6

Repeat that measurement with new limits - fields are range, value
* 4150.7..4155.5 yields 12.2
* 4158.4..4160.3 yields 13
